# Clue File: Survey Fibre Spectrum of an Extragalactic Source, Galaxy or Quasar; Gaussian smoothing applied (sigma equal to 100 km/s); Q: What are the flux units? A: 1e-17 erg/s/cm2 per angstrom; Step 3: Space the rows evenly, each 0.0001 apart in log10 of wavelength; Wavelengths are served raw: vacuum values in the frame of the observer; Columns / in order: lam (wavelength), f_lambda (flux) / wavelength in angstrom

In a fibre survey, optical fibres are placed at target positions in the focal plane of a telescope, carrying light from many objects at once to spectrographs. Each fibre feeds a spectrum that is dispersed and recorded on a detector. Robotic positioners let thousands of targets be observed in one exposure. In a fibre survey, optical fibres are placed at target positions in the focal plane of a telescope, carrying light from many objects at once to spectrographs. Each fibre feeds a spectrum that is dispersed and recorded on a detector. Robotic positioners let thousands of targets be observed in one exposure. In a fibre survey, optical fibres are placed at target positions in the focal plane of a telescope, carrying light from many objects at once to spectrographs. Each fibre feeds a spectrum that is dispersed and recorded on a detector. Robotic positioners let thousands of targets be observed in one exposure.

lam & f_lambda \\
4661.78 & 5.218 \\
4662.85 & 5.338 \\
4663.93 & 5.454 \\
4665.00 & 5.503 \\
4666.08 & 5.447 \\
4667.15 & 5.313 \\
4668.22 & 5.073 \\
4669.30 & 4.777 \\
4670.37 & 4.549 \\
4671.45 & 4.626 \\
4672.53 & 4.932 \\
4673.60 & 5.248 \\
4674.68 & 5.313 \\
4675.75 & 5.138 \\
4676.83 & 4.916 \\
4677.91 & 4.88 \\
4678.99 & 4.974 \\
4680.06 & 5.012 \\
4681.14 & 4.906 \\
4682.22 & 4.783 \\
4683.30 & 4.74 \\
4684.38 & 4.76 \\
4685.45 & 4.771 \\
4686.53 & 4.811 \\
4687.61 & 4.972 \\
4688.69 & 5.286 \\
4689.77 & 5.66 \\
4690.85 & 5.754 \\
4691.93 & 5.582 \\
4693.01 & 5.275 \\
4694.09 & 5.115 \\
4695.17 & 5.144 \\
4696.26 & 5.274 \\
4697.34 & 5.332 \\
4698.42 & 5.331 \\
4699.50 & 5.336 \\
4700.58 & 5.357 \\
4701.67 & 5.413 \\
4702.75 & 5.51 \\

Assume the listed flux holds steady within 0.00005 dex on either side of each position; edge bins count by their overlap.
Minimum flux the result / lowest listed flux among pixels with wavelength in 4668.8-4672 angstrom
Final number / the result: 4.549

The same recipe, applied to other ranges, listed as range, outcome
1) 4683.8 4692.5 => 4.76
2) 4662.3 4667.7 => 5.313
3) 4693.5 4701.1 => 5.115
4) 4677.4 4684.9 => 4.74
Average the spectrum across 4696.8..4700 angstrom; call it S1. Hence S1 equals 5.34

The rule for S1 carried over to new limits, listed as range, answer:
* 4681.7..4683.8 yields 4.76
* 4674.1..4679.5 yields 5.04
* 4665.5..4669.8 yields 5.16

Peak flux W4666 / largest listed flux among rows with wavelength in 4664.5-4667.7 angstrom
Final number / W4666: 5.503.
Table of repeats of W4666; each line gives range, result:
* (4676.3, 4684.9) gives 5.012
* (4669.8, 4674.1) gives 5.248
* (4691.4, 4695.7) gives 5.582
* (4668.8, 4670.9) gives 4.777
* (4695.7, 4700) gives 5.336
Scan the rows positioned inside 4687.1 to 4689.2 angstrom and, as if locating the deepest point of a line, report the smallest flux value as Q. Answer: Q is 4.972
